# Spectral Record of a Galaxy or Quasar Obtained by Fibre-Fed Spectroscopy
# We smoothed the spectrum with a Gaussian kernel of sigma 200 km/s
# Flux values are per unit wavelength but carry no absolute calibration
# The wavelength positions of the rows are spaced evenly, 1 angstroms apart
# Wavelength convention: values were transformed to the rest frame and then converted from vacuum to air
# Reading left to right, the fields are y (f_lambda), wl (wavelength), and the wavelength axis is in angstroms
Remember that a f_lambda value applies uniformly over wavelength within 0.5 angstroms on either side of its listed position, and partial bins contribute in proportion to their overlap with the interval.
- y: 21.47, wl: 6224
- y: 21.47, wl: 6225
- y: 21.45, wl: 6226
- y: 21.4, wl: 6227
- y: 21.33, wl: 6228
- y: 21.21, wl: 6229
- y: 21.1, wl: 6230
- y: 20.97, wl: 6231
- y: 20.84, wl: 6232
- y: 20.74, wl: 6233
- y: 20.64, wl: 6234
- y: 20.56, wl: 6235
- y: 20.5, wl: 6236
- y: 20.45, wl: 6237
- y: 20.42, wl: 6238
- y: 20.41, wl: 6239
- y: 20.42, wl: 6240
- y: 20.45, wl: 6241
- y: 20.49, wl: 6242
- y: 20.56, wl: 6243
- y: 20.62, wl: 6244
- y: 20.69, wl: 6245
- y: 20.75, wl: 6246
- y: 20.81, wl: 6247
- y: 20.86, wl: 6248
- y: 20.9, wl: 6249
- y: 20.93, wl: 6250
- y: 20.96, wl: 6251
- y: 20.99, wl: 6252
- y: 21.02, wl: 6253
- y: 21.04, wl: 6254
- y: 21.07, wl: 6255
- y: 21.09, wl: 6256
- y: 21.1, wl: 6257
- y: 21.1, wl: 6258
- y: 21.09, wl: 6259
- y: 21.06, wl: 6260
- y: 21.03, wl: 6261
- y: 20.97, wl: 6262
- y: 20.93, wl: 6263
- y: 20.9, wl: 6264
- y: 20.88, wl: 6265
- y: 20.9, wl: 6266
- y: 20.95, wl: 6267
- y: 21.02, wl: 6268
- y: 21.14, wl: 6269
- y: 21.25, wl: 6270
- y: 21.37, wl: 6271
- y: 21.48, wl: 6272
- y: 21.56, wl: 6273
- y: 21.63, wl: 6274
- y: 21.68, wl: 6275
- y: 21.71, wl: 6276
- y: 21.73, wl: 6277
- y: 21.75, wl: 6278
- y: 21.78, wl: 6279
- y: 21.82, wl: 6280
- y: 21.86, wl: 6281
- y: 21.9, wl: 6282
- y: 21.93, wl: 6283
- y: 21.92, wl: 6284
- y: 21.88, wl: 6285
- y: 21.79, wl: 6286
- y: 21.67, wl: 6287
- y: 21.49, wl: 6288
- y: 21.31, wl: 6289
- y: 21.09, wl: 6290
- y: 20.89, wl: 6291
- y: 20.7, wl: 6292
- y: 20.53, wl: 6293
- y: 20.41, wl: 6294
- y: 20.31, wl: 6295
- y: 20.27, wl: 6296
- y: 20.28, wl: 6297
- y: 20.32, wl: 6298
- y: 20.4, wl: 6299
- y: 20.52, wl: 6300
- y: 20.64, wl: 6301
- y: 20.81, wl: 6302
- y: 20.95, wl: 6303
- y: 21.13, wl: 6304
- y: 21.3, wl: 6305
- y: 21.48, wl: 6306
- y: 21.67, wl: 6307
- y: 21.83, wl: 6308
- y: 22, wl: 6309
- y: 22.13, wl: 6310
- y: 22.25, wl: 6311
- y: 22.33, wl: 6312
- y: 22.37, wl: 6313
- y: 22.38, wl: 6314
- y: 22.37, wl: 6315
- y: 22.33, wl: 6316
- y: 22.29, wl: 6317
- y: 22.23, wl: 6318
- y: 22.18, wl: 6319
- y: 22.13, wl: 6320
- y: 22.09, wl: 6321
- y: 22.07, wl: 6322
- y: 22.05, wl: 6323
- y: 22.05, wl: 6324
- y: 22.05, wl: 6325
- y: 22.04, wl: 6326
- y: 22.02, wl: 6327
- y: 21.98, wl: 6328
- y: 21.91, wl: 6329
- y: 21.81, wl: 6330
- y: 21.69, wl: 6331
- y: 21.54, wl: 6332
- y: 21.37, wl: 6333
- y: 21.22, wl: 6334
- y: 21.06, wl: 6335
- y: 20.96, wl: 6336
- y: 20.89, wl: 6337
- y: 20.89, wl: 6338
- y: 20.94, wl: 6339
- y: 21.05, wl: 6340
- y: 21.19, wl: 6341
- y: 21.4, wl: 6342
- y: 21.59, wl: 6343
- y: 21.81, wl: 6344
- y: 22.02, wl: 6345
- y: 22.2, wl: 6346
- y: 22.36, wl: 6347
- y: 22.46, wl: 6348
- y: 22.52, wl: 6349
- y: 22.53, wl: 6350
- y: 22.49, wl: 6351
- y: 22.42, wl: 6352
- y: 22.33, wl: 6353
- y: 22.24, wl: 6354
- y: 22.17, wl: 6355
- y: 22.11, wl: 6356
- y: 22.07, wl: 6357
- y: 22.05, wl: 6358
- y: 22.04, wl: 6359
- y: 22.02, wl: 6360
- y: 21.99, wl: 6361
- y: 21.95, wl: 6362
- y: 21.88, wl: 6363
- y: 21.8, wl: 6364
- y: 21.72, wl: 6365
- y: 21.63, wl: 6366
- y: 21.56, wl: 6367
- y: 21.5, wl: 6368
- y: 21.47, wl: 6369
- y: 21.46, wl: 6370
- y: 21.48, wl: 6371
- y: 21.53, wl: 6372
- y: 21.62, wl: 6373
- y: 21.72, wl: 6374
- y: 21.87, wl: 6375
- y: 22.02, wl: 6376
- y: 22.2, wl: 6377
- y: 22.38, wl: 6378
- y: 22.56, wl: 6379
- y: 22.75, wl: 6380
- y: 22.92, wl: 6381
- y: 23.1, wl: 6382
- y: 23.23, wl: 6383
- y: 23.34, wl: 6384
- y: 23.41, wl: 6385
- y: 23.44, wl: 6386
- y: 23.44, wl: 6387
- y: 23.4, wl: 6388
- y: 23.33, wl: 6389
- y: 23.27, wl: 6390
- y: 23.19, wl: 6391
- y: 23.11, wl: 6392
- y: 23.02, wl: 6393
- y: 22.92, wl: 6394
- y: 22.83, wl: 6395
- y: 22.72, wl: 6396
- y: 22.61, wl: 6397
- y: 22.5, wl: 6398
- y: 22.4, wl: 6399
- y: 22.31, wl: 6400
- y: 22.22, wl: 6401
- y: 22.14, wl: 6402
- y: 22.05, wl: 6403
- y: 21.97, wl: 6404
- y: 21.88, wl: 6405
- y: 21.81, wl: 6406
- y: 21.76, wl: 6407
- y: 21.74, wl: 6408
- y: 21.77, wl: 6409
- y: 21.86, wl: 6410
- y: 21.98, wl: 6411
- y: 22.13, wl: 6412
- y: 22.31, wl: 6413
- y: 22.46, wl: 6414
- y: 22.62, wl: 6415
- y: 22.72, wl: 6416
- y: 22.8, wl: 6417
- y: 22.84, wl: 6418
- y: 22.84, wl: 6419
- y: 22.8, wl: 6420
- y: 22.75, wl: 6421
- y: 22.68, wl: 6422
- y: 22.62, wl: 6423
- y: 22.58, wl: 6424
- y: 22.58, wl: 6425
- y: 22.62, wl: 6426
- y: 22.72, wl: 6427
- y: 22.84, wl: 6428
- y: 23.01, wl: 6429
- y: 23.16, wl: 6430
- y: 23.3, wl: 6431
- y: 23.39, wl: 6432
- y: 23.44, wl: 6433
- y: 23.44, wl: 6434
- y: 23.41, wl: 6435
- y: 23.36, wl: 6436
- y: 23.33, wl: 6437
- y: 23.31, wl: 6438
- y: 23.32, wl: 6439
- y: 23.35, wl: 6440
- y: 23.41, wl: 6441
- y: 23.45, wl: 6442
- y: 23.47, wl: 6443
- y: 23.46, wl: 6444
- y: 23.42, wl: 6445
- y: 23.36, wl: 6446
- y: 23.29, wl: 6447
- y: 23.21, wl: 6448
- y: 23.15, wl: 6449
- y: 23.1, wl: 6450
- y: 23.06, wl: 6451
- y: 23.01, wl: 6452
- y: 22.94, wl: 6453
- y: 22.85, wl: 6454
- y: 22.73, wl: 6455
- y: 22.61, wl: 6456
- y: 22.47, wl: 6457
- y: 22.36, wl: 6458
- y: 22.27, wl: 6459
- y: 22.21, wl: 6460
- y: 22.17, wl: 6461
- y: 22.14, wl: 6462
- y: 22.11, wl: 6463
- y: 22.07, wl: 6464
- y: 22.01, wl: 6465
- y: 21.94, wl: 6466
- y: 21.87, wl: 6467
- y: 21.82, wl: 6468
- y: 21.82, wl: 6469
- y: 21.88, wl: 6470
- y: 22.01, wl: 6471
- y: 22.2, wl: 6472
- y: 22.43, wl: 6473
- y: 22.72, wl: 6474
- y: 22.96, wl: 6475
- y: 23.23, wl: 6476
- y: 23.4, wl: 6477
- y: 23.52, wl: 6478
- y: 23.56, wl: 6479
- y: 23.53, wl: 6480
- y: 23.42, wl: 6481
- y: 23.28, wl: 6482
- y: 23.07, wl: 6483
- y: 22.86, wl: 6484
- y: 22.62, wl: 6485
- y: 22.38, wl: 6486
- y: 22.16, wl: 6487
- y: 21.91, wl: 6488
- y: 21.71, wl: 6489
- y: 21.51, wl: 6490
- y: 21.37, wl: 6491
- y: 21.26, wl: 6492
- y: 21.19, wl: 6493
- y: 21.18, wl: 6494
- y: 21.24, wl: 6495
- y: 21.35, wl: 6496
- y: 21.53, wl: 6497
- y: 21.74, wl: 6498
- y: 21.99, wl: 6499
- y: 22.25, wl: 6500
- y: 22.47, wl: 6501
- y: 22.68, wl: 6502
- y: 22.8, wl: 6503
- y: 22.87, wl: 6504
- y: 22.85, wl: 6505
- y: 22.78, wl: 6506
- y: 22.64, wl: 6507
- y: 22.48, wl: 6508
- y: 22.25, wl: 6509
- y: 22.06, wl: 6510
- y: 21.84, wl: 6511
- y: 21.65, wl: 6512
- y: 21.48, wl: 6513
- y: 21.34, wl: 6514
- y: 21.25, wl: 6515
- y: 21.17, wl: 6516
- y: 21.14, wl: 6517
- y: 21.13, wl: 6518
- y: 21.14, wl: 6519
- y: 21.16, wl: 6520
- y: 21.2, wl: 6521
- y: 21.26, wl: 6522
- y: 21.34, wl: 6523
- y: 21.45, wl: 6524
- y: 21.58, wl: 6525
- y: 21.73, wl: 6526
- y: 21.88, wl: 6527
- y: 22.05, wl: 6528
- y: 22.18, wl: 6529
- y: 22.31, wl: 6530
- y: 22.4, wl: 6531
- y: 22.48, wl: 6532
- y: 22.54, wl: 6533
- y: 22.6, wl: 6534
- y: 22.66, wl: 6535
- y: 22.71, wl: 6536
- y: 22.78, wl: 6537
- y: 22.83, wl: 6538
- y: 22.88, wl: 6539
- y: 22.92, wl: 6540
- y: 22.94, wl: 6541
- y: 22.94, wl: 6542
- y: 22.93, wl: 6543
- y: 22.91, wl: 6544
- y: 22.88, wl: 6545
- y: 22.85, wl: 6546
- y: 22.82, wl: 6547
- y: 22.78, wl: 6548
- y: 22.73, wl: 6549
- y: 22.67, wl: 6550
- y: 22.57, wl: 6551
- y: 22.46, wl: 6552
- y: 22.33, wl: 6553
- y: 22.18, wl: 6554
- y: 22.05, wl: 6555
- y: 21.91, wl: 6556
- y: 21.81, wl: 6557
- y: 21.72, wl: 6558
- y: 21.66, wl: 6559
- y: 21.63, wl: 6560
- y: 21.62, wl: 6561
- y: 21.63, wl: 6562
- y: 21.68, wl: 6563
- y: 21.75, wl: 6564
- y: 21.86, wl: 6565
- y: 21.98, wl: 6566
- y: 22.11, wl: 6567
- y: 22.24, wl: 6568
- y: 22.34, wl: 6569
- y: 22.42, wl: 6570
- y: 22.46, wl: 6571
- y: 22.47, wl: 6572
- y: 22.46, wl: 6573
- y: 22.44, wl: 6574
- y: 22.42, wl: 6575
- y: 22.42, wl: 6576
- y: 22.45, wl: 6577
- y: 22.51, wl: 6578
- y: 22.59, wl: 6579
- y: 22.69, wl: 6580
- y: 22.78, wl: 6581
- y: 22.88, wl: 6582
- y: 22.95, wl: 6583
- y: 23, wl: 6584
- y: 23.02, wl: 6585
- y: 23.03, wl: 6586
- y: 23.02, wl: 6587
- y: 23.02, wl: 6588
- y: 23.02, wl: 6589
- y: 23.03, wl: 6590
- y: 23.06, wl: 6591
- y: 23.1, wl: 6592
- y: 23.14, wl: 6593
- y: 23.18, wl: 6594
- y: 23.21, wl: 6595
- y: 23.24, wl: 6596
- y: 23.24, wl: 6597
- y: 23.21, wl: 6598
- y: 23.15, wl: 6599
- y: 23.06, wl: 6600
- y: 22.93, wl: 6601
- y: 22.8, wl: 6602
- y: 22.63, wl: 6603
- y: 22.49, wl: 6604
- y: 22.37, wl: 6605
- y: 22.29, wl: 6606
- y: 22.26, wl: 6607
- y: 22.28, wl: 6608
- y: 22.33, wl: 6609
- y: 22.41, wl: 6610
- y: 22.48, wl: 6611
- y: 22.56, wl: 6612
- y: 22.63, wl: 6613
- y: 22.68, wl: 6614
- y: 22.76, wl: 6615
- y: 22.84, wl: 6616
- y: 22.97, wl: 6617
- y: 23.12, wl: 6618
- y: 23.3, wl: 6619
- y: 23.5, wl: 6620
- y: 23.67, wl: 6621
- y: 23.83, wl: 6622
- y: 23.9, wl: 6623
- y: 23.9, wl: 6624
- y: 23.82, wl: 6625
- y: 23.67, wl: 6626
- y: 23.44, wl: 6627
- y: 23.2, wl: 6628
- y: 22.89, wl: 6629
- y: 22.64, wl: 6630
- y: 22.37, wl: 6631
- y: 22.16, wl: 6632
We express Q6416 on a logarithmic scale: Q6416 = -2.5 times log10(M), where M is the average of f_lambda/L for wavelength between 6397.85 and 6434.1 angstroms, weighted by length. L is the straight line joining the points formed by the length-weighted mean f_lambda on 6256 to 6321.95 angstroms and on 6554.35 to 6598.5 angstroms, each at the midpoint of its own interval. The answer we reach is -0.03 mag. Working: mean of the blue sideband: 21.4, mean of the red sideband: 22.5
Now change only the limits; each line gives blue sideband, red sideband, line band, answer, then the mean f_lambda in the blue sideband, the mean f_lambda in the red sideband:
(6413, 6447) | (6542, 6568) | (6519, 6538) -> 0.019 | 23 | 22.2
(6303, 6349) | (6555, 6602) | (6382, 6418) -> -0.028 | 21.8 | 22.6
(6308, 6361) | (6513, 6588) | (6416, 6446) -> -0.049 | 21.9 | 22.2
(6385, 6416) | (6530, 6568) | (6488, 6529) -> 0.033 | 22.5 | 22.4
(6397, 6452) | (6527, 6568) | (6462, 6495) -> 0.013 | 22.8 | 22.4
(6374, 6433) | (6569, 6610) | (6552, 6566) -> 0.043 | 22.6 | 22.8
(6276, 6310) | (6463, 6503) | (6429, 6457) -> -0.056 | 21.2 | 22.3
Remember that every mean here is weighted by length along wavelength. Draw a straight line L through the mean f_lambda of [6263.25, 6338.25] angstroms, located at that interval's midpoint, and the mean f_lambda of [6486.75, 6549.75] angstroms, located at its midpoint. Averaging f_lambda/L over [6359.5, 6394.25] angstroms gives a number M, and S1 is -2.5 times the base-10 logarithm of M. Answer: -0.035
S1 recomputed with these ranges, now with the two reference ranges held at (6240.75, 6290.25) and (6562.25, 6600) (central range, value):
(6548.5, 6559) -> 0.017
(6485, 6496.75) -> 0.032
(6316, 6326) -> -0.032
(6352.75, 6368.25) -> -0.014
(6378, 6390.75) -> -0.067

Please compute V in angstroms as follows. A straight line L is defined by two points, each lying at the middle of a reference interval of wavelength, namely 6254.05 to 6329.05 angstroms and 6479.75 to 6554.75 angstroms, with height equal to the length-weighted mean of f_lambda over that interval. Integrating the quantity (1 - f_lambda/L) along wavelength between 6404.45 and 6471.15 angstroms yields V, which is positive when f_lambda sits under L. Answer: -2.3 angstroms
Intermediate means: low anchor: 21.5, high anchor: 22.2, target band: 22.7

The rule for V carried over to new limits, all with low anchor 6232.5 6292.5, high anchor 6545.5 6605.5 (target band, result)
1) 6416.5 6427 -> -0.42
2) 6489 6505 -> 0.24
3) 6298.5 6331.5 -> -0.69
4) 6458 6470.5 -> 0.00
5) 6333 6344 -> 0.15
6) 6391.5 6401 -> -0.42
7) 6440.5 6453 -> -0.74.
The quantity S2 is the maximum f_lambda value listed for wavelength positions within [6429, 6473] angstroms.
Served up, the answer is 23.47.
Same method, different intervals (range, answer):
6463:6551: 23.56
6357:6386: 23.44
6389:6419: 23.33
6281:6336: 22.38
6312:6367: 22.53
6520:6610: 23.24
